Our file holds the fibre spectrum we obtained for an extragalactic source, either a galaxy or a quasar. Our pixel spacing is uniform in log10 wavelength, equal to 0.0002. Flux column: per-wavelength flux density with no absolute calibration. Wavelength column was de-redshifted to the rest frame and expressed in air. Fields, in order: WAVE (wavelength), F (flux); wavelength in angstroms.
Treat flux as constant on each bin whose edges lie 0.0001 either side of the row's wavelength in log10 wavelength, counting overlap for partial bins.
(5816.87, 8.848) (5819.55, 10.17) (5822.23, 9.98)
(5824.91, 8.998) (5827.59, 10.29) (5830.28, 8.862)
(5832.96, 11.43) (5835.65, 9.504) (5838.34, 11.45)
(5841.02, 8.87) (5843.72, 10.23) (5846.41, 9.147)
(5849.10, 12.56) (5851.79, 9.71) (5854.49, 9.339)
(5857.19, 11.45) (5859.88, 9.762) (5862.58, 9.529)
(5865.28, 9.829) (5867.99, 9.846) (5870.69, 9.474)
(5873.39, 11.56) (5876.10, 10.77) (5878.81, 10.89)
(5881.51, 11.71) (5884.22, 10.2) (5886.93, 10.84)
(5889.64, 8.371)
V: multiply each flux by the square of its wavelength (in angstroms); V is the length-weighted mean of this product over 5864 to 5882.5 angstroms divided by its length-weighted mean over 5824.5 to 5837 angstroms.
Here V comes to 1.09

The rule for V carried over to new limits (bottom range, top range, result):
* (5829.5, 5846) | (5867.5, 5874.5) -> 1.04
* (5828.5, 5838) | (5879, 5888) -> 1.10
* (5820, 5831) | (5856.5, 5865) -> 1.06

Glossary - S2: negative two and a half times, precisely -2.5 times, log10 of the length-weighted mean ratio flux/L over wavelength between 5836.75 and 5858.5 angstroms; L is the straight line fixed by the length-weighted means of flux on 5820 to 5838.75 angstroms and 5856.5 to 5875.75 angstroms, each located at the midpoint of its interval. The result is -0.02 mag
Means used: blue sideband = 10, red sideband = 10.2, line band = 10.3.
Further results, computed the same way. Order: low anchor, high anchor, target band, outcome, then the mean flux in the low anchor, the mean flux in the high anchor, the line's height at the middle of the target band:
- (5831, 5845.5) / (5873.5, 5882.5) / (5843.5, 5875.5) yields 0.051 mag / 10.2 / 11.2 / 10.7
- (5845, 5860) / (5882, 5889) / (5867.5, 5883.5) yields -0.032 mag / 10.4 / 10.4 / 10.4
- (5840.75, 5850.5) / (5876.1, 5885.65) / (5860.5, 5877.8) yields 0.059 mag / 10.3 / 10.9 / 10.7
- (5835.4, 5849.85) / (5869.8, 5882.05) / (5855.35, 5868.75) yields 0.059 mag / 10.3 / 10.9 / 10.6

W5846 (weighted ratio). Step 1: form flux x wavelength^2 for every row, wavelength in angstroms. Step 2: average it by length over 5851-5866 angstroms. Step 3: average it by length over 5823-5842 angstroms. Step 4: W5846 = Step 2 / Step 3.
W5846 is 1.01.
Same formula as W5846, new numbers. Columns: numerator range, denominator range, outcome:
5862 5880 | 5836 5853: 1.01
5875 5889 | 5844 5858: 1.05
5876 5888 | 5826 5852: 1.08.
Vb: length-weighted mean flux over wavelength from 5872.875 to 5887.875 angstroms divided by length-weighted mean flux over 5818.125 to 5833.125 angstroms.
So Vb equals 1.11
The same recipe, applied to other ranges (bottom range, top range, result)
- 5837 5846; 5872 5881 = 1.10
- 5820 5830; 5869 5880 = 1.10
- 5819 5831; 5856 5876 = 1.06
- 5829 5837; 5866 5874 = 1.02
